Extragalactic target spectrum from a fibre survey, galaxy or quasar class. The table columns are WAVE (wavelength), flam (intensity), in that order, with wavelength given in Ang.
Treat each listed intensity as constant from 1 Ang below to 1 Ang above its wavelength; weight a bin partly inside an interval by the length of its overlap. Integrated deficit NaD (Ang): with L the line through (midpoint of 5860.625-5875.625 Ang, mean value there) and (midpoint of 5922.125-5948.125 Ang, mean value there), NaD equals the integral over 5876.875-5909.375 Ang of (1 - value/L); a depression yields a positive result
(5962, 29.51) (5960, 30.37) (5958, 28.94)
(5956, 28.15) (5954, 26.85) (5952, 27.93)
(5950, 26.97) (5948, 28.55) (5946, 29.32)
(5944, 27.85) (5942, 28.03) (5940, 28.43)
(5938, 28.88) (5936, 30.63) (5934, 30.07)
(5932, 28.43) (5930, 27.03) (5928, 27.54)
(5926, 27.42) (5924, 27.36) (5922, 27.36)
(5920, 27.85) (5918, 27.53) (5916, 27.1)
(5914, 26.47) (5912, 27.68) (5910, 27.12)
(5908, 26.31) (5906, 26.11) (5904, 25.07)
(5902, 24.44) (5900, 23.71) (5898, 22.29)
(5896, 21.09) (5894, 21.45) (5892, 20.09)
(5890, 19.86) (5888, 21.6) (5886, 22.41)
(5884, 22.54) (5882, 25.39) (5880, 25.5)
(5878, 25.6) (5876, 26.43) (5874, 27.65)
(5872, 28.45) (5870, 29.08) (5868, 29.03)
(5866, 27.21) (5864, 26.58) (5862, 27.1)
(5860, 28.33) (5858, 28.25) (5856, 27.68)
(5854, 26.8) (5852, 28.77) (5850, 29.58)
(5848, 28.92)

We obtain 5.4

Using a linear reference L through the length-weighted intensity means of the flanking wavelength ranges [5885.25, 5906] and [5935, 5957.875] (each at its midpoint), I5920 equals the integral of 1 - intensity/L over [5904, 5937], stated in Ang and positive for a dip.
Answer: -2.9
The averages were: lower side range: 22.4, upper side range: 28.3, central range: 27.5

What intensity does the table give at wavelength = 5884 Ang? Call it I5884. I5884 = 22.54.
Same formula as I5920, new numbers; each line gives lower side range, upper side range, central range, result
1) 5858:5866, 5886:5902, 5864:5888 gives -1.1 Ang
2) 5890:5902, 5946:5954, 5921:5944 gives -2.1 Ang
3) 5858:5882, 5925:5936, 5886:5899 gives 3.1 Ang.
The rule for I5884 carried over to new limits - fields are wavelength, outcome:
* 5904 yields 25.07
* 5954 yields 26.85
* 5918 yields 27.53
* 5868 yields 29.03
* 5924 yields 27.36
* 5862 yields 27.1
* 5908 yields 26.31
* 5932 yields 28.43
